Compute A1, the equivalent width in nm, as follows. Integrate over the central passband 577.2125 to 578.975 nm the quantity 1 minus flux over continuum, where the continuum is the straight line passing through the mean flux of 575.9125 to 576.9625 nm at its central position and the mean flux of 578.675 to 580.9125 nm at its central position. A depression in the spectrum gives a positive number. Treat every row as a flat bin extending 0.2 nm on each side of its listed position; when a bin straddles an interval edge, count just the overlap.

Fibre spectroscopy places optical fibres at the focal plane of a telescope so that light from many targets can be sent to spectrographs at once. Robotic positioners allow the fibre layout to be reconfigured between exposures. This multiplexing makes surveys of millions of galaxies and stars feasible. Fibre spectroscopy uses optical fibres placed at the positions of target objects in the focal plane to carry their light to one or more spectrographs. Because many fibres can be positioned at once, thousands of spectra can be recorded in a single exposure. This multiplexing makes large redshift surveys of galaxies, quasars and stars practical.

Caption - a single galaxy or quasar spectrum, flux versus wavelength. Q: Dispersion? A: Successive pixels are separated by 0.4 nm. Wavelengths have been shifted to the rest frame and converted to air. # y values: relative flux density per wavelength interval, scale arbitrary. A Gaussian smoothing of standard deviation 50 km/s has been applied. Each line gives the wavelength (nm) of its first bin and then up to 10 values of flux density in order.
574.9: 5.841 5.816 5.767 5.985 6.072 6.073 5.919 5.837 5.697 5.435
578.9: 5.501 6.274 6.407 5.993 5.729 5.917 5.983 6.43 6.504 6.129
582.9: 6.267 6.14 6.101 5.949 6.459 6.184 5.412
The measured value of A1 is 0.097 nm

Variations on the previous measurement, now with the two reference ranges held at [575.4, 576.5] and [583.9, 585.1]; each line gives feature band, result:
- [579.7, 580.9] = 0.018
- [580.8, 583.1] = -0.040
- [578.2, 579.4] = 0.063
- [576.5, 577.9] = -0.003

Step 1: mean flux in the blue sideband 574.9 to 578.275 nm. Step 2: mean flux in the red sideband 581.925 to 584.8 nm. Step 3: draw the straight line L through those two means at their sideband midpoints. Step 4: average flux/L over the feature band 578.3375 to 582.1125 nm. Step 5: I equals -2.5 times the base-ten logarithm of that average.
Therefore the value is 0.01 mag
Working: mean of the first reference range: 5.89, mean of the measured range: 6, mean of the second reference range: 6.22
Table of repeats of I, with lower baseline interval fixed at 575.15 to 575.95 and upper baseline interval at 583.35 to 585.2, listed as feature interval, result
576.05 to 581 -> 0.00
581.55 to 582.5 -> -0.06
